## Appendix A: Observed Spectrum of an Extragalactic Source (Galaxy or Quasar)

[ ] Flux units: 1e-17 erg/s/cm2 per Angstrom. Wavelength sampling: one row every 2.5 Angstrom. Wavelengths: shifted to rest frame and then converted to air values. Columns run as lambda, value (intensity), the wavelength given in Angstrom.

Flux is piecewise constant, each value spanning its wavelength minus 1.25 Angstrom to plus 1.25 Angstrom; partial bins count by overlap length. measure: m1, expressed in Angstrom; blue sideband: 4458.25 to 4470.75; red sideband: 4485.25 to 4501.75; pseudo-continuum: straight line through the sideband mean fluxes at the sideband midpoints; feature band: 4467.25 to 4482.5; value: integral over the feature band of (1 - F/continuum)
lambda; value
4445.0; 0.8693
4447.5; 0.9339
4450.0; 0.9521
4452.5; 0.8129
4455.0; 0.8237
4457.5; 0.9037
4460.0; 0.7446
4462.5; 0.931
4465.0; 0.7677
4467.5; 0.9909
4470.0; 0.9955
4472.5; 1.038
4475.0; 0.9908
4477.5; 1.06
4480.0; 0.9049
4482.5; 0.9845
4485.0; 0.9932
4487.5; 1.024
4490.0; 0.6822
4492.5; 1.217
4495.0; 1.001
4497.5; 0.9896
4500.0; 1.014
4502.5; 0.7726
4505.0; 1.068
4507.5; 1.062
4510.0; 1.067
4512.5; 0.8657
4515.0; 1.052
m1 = -1.31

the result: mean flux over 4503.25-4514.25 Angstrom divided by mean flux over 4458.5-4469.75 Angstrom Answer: 1.2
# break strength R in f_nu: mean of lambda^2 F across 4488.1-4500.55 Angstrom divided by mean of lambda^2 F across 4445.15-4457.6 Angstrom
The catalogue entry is 1.1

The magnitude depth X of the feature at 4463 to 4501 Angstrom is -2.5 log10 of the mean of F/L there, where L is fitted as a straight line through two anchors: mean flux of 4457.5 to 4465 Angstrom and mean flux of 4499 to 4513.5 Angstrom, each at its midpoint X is -0.09 mag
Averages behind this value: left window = 0.837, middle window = 0.976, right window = 0.976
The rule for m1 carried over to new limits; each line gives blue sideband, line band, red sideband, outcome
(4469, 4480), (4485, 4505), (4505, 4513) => 0.98 Angstrom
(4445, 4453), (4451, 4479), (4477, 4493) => 0.52 Angstrom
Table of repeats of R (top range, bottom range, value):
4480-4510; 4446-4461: 1.16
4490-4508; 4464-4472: 1.08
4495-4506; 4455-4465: 1.16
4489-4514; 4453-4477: 1.09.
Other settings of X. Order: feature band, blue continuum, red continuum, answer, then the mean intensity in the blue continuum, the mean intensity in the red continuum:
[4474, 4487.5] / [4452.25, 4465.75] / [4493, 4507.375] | -0.084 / 0.834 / 0.989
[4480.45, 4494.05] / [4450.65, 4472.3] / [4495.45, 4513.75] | -0.042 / 0.882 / 0.978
